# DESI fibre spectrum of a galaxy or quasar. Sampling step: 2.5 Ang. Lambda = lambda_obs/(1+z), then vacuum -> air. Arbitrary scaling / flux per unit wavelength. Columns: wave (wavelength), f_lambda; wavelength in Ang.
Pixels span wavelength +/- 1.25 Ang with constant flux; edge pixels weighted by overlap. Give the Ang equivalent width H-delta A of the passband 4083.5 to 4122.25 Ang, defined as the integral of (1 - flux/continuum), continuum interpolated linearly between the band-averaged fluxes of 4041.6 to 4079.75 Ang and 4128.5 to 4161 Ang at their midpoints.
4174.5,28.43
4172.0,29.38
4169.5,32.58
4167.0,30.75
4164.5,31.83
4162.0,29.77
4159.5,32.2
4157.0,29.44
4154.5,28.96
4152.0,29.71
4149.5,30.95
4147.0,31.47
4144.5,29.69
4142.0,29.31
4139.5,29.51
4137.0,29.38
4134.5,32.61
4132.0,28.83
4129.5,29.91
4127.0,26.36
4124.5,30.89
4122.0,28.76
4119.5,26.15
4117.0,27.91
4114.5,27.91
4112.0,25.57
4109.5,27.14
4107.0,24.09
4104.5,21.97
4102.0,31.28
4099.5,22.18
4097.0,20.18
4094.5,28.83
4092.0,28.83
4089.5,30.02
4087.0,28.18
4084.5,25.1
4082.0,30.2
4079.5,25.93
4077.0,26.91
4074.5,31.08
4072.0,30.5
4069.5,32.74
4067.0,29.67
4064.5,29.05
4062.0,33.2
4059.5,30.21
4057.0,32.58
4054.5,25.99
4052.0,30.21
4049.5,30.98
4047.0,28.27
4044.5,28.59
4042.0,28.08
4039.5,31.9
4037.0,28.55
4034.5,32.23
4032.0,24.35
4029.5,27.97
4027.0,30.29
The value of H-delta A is 4.5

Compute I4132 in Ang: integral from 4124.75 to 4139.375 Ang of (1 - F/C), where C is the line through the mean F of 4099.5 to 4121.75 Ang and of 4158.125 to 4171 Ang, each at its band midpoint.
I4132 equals -0.60 Ang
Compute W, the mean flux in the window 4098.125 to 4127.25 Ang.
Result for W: 26.7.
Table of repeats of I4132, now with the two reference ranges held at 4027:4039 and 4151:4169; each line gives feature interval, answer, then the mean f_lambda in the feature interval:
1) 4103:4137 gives 2.6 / 27.6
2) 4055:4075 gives -1.2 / 30.9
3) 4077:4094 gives 0.8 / 28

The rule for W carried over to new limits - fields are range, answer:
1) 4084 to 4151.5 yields 27.9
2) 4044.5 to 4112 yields 28.2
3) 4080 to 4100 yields 26.8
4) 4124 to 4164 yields 30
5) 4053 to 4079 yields 30.1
